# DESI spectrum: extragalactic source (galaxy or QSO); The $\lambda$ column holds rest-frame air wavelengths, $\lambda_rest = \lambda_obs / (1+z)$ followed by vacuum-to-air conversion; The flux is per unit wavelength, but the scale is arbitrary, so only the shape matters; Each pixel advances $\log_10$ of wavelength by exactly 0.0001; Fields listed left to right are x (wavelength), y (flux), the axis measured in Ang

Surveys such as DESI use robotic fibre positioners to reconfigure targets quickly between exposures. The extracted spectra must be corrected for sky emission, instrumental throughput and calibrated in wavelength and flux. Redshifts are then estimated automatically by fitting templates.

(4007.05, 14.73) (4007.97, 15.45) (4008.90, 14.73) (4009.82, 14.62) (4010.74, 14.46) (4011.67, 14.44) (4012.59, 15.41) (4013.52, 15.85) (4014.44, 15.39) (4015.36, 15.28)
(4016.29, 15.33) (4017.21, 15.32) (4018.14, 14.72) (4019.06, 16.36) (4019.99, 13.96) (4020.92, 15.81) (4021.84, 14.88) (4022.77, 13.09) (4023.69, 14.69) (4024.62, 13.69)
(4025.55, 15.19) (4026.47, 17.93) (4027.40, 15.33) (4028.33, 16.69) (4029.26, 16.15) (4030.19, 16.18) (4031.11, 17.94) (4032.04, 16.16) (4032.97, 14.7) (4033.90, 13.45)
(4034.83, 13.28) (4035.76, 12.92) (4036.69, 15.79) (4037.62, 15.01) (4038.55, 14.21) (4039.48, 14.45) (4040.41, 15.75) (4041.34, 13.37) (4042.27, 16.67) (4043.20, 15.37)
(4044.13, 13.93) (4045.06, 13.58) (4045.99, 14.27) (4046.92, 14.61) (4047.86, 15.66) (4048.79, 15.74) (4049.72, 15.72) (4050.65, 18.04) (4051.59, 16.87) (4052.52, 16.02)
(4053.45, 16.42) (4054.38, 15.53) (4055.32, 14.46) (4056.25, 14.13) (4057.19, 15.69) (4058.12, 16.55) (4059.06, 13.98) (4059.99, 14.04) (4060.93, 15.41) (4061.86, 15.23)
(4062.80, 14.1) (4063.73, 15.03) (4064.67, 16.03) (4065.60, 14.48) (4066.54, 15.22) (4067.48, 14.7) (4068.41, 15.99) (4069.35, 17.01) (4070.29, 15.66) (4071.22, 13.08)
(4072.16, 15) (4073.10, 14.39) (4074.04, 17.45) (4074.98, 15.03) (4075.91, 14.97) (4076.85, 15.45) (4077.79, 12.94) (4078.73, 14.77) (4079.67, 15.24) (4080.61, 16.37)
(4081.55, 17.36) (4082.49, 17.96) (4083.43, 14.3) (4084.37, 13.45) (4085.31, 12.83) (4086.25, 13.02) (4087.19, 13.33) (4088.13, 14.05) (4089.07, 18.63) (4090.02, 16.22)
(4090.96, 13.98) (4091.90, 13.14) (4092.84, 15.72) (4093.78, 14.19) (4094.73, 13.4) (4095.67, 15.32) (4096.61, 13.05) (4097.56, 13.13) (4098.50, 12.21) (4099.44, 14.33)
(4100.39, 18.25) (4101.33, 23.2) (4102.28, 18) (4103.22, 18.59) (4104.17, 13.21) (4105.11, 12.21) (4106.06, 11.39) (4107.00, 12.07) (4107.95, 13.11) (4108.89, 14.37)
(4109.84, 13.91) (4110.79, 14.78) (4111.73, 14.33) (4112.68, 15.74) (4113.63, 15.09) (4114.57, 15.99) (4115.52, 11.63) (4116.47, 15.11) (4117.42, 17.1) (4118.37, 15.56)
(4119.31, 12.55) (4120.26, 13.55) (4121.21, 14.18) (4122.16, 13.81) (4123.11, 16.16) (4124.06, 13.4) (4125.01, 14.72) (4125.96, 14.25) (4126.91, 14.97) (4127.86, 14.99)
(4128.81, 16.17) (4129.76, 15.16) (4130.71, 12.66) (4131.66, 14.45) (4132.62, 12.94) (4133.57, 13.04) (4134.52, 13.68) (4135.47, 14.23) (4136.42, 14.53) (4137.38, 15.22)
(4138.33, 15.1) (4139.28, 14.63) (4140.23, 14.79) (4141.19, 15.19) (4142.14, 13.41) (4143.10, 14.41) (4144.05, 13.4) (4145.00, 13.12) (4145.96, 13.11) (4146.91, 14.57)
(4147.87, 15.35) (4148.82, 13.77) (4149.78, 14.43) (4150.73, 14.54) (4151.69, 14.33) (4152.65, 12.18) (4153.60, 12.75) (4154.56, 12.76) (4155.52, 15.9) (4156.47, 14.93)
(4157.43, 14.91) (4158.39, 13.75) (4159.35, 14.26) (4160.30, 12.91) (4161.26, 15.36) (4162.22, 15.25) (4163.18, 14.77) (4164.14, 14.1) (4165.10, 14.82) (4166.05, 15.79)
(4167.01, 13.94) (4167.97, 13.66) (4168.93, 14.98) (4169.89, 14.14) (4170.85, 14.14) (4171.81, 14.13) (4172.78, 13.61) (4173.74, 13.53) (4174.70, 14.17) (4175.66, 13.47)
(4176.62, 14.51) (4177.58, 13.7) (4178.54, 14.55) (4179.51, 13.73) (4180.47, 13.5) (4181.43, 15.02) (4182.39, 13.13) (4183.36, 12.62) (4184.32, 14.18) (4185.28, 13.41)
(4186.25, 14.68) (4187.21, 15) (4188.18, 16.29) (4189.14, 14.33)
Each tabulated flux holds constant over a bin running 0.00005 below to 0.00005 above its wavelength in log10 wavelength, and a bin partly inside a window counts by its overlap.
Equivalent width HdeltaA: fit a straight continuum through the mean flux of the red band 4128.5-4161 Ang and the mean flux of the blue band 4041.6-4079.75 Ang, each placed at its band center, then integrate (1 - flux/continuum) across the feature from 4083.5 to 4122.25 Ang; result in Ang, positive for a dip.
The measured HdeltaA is 0.24 Ang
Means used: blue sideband 15.2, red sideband 14.1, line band 14.6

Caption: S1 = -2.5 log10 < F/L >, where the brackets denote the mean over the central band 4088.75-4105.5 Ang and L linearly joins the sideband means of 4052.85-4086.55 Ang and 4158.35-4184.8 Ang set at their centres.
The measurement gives -0.04 mag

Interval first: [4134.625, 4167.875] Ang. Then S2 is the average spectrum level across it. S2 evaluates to 14.3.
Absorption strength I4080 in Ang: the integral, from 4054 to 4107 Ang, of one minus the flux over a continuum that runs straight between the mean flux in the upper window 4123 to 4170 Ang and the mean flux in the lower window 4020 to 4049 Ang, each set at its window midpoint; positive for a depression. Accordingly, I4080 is -1.0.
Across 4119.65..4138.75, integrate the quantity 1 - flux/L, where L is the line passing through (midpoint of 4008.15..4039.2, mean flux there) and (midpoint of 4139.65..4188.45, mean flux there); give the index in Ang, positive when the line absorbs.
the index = 0.1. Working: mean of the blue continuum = 15.1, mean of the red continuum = 14.2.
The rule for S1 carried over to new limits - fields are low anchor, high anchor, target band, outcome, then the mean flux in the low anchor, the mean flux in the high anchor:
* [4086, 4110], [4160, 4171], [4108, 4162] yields 0.02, 14.7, 14.5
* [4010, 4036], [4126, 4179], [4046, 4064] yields -0.03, 15.2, 14.2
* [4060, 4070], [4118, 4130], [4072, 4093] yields 0.00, 15.3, 14.6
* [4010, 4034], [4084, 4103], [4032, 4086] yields 0.01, 15.3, 15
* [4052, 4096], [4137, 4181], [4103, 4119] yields 0.03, 15.1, 14.2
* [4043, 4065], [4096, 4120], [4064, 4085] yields -0.02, 15.3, 14.8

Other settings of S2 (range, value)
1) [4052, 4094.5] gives 15.1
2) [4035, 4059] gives 15.2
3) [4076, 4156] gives 14.5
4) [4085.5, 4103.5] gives 15.3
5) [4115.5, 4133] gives 14.5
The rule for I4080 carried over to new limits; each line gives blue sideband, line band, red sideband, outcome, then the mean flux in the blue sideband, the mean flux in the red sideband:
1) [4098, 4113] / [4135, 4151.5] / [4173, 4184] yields 0.0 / 15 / 13.8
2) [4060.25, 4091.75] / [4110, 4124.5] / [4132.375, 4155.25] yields -0.2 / 15.1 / 14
